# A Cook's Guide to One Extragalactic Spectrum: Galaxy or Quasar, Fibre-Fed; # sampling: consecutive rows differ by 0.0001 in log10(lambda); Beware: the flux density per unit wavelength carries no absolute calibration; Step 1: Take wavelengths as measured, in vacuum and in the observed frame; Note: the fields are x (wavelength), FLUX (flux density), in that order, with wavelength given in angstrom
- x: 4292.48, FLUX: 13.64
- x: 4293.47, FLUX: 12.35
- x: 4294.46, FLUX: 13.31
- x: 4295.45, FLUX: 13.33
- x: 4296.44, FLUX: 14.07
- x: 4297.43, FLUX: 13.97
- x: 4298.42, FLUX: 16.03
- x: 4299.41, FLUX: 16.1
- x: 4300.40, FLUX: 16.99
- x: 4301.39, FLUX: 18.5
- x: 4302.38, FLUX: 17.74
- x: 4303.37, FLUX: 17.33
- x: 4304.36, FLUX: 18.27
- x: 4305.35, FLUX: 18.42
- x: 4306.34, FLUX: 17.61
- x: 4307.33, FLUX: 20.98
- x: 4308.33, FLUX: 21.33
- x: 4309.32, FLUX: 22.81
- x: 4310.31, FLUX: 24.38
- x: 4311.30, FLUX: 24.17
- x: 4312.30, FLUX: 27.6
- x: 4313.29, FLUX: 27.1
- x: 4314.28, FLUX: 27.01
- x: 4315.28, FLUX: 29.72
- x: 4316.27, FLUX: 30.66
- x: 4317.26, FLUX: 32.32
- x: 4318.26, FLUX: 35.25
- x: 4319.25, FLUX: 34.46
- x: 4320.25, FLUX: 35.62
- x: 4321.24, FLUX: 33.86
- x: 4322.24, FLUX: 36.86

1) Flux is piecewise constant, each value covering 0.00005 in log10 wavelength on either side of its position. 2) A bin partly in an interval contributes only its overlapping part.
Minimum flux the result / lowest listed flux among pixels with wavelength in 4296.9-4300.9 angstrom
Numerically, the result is 13.97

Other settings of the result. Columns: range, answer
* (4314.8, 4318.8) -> 29.72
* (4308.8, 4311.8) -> 22.81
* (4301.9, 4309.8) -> 17.33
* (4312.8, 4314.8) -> 27.01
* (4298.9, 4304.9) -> 16.1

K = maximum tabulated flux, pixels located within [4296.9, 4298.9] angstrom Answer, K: 16.03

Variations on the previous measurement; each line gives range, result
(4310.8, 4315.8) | 29.72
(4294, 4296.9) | 14.07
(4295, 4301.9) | 18.5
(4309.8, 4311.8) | 24.38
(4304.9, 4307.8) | 20.98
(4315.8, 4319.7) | 35.25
